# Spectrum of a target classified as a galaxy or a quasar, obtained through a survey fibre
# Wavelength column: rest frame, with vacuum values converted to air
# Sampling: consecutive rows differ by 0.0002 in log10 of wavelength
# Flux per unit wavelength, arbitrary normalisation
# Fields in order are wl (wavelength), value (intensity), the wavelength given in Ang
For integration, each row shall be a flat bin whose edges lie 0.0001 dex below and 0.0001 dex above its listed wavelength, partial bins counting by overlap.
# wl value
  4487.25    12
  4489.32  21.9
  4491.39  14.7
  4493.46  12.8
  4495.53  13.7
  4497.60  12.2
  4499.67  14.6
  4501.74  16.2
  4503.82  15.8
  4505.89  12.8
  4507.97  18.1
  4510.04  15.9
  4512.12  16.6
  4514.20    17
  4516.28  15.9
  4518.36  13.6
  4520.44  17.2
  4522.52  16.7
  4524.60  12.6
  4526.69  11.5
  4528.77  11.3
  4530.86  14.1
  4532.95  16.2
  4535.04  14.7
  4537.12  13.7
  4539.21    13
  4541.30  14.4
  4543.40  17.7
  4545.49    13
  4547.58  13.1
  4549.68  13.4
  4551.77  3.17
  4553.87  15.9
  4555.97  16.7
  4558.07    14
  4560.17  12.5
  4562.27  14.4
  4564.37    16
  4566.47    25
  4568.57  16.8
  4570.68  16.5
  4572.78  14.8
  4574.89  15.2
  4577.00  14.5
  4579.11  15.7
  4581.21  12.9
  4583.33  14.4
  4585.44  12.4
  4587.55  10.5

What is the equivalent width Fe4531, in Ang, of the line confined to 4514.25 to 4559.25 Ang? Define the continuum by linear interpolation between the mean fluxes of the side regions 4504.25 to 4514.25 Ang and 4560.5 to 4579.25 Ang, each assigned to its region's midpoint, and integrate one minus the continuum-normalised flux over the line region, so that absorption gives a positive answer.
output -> 6.16 Ang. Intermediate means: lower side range 16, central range 14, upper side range 16.4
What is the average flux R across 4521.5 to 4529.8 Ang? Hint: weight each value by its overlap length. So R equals 13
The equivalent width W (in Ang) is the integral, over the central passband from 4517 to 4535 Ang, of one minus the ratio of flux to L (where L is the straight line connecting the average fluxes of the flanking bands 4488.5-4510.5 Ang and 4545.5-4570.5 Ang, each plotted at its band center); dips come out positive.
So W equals 0.9 Ang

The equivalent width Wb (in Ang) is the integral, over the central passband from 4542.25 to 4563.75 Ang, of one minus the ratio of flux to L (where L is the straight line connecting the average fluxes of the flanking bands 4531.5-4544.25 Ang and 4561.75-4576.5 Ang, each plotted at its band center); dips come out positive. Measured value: 3.3 Ang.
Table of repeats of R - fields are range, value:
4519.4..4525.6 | 15.5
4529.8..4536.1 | 15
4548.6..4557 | 12.3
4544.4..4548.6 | 13.1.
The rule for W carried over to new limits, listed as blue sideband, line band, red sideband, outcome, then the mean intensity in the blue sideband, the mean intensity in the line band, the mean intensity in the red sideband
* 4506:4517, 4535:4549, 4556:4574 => 1.8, 16.4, 14.2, 16.3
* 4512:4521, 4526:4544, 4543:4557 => 0.4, 15.9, 14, 13.1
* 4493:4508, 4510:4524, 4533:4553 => -2.2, 14.4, 16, 13.1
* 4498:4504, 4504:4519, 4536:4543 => -0.9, 15.1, 15.8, 14.1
